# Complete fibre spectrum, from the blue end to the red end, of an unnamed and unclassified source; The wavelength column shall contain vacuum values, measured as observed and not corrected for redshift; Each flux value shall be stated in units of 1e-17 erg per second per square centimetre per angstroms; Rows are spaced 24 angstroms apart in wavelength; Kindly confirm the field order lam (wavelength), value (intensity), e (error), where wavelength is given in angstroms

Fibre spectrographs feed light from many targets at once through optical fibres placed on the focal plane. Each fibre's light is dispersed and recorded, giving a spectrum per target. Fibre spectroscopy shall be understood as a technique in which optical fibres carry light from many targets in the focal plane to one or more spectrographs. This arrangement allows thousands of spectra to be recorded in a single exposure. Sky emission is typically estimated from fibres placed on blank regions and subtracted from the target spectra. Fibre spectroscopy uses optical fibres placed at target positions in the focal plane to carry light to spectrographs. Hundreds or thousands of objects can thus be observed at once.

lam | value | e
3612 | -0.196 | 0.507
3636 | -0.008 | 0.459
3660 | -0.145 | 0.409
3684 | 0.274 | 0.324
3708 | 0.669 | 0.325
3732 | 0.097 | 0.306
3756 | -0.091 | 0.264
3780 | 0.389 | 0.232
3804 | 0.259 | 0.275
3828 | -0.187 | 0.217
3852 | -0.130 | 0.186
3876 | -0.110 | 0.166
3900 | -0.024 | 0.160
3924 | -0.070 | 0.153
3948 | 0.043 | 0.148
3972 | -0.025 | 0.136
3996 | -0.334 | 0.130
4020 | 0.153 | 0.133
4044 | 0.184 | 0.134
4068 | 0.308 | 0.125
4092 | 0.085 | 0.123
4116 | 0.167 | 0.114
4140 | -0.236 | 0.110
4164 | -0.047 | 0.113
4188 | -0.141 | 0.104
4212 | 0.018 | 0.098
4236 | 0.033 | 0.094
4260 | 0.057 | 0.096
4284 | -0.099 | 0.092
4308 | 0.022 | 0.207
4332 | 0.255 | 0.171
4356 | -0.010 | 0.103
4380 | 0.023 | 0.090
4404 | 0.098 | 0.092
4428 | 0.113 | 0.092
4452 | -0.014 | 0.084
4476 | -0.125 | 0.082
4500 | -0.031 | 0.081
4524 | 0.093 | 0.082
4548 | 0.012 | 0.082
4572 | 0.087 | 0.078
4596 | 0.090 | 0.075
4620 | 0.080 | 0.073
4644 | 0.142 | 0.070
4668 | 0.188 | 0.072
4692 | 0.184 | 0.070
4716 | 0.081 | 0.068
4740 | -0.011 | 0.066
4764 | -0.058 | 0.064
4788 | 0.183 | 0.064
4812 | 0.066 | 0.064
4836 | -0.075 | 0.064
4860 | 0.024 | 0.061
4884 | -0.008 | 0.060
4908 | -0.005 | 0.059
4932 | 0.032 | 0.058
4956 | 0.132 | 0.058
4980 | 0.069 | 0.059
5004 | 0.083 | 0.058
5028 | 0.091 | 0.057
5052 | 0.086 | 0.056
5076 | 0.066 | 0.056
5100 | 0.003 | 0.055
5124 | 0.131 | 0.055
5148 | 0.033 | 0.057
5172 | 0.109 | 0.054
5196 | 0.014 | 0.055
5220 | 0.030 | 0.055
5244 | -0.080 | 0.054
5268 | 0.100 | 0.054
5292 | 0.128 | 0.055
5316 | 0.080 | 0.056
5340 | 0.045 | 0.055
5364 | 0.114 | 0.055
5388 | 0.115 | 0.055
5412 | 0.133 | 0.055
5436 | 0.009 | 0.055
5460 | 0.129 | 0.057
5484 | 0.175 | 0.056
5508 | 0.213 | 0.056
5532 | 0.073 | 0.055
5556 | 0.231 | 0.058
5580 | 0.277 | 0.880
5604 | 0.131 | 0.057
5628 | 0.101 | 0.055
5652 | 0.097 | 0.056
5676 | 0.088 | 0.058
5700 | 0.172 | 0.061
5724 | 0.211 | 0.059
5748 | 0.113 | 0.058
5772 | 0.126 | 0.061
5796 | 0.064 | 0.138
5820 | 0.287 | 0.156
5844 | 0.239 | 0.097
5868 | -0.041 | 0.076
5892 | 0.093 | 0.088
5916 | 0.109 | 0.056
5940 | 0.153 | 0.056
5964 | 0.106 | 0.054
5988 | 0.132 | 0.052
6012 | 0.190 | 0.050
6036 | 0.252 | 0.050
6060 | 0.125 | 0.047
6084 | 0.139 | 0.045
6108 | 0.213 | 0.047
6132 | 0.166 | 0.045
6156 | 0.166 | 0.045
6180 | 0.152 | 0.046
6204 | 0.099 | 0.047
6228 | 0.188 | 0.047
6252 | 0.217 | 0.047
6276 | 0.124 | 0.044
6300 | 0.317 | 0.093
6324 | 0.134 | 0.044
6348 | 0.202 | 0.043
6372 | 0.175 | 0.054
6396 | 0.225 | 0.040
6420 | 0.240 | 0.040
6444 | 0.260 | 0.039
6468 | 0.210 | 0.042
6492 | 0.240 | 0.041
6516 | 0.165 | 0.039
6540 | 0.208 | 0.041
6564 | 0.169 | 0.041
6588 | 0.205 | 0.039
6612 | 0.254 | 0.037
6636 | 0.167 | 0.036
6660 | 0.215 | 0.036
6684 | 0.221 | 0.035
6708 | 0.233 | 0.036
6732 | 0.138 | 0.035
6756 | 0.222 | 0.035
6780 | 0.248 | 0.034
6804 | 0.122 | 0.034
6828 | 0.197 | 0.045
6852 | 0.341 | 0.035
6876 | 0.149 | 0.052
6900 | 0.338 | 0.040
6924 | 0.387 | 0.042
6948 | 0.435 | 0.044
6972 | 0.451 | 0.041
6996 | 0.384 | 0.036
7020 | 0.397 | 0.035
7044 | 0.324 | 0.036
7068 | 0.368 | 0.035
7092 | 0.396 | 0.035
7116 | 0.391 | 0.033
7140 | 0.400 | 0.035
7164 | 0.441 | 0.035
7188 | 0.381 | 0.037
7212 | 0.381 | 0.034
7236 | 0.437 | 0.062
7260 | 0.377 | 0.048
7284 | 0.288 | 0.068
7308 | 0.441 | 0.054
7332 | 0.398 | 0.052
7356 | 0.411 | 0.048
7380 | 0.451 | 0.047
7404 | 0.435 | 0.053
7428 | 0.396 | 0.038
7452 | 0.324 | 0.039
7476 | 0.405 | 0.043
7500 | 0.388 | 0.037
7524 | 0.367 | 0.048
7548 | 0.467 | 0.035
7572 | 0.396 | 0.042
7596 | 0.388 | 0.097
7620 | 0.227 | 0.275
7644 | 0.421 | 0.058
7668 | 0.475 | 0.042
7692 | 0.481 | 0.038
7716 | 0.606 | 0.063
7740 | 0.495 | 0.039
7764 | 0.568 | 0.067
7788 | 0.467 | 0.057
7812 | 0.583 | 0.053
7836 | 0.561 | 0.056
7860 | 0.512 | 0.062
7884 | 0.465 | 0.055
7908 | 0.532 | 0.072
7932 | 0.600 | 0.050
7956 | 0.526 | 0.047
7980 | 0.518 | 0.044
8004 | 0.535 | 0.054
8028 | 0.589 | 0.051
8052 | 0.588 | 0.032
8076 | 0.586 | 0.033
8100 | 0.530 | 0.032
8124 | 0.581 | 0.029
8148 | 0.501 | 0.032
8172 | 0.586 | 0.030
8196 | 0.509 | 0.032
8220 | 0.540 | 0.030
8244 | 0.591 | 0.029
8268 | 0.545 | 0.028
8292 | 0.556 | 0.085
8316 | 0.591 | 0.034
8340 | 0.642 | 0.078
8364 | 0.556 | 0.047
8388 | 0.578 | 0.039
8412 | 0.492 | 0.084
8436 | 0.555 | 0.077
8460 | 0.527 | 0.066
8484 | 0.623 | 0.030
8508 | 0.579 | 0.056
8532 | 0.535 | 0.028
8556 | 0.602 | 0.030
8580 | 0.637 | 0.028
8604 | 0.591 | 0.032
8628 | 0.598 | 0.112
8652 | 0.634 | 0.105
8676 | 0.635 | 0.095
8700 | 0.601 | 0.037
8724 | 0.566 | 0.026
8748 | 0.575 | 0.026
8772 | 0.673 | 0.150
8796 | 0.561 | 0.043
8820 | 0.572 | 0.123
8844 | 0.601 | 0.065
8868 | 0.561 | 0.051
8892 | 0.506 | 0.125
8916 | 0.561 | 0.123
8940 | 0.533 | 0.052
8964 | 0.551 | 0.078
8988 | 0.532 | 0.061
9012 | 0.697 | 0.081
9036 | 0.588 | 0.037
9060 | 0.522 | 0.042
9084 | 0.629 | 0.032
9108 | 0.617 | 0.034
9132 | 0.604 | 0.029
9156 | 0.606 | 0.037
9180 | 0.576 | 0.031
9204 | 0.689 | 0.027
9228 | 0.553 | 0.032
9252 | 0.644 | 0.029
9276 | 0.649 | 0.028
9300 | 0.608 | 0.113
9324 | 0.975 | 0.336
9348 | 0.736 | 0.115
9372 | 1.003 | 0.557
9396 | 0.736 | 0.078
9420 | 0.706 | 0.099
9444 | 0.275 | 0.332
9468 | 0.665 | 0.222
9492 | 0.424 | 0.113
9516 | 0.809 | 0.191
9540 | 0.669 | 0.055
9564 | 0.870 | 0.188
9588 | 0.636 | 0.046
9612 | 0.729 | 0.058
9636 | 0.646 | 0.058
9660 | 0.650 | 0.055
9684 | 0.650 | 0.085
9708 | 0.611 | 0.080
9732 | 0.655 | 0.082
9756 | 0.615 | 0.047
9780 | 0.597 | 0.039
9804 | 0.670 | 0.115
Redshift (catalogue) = 0.732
